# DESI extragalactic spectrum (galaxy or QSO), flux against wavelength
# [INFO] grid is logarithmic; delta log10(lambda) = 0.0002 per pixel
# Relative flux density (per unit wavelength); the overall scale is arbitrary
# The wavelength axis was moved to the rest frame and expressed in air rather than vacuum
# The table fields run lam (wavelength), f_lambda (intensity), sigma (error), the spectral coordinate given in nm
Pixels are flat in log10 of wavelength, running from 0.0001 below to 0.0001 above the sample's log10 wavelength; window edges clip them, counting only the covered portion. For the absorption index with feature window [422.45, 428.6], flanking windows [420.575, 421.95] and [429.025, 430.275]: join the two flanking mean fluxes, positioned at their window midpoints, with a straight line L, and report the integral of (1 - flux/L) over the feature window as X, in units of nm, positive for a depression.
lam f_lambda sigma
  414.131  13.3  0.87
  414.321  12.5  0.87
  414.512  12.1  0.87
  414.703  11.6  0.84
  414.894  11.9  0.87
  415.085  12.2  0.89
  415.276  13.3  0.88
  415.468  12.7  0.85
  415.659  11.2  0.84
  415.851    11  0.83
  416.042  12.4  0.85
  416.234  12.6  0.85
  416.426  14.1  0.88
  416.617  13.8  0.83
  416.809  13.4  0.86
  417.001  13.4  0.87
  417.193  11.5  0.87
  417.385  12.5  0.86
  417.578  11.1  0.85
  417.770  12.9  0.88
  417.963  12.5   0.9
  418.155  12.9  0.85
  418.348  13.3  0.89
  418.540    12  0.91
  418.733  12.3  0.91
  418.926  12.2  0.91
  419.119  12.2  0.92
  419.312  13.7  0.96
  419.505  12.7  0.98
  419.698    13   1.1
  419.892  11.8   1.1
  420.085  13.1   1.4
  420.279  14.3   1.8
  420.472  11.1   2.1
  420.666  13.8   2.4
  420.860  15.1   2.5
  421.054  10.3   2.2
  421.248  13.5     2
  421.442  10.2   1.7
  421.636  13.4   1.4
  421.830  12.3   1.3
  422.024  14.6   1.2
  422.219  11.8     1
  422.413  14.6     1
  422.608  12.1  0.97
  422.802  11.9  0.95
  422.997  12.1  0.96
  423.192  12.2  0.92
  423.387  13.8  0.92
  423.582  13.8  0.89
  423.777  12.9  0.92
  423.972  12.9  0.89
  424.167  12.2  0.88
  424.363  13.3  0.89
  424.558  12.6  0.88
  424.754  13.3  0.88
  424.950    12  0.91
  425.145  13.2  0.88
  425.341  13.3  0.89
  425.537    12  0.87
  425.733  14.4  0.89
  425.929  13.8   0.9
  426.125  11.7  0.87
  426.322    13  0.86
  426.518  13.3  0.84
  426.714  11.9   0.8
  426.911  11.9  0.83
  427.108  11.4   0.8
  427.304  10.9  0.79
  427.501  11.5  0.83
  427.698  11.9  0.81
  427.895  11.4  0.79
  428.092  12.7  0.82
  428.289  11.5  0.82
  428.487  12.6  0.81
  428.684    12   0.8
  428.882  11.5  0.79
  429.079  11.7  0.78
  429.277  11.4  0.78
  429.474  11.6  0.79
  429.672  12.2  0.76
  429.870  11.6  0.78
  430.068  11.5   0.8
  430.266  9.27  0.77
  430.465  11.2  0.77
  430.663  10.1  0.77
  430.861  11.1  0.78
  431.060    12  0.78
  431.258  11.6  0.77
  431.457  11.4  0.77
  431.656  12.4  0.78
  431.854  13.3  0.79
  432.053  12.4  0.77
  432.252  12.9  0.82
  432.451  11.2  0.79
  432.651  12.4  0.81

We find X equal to -0.23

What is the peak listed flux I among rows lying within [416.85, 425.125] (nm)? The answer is 15.1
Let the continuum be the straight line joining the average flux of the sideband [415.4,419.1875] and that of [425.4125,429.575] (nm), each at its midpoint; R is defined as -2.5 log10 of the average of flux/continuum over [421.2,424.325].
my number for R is -0.04 mag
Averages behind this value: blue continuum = 12.5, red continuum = 12.1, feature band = 12.8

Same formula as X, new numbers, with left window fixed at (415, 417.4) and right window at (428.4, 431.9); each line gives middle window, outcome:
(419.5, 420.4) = -0.045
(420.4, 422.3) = -0.063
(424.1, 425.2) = -0.072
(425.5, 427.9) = -0.092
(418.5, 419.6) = -0.012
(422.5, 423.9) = -0.071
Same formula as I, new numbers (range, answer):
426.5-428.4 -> 13.3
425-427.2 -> 14.4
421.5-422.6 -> 14.6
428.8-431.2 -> 12.2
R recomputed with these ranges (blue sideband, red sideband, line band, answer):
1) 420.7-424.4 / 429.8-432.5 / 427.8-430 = 0.01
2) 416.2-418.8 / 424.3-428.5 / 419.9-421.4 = -0.02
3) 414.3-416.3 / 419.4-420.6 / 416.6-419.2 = -0.01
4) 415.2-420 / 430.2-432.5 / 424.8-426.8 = -0.08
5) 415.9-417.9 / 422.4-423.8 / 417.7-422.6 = 0.00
